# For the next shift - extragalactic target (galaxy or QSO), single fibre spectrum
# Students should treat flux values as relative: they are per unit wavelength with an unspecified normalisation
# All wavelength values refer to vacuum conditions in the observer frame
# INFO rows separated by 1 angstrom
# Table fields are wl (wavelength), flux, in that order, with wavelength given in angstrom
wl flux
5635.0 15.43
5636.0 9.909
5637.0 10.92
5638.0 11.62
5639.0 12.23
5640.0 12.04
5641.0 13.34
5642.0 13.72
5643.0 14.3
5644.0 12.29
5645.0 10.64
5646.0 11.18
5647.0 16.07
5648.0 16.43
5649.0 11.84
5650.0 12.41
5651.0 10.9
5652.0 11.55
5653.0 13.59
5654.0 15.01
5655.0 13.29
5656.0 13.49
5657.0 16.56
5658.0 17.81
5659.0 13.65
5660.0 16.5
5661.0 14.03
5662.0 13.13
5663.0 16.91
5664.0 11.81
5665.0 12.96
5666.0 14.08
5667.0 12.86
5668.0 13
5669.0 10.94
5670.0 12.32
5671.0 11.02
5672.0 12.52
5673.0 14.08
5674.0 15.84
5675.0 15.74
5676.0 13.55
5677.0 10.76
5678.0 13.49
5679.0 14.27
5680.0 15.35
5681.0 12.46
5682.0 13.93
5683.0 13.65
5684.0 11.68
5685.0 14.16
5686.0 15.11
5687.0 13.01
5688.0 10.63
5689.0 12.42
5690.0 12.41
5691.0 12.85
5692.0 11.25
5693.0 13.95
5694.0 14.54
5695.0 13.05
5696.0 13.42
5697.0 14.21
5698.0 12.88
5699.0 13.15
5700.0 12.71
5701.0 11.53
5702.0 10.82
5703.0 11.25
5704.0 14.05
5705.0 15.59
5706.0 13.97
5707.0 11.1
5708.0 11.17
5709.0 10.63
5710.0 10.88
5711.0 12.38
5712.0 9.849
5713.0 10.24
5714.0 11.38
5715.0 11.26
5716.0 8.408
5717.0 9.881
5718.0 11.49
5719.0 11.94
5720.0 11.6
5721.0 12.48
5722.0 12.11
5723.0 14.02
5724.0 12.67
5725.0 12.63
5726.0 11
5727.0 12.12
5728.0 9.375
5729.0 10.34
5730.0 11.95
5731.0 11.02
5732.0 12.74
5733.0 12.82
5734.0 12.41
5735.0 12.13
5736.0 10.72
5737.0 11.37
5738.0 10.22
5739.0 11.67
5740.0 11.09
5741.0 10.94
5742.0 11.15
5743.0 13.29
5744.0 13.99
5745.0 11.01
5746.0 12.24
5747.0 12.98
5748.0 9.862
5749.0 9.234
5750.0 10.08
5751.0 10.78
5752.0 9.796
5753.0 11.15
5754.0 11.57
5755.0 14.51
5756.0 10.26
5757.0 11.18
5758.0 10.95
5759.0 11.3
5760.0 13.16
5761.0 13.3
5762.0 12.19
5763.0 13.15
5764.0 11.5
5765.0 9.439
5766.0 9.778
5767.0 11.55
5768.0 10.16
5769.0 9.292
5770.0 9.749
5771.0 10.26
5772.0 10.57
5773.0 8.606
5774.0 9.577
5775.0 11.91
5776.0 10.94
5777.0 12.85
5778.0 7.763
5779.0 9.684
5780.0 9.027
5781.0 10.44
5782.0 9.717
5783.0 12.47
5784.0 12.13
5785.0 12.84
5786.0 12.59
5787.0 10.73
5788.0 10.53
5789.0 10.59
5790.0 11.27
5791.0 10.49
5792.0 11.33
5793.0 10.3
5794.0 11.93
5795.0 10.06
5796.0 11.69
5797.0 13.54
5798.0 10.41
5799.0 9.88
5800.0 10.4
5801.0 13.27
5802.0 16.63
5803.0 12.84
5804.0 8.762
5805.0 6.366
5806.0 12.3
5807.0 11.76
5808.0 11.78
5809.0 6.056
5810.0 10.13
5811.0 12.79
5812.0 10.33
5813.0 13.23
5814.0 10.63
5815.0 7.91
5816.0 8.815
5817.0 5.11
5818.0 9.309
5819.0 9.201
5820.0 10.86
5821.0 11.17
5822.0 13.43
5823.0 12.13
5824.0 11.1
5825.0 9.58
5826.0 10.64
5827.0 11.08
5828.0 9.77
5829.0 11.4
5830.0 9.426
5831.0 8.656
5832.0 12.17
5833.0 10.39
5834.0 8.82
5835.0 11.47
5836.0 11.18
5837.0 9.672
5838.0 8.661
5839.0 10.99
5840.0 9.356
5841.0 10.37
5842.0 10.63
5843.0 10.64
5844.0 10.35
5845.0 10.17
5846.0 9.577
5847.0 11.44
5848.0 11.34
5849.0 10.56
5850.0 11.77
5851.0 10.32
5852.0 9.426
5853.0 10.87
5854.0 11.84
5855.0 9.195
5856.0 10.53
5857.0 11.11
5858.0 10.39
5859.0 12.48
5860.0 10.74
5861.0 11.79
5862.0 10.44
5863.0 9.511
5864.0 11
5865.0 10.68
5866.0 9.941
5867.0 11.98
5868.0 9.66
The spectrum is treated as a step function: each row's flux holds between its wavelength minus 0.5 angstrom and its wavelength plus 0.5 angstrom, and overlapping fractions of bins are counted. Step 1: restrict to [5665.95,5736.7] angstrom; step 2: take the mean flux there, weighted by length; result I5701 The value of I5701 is 12.4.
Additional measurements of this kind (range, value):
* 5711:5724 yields 11.3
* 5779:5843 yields 10.7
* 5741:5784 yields 11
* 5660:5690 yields 13.3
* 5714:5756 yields 11.5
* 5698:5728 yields 11.8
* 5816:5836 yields 10.3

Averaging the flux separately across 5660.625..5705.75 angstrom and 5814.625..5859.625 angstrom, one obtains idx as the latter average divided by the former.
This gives 0.8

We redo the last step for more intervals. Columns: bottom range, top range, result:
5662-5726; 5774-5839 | 0.85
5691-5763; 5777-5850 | 0.90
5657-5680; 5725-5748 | 0.84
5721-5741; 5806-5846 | 0.88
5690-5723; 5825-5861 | 0.87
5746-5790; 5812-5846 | 0.94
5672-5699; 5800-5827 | 0.79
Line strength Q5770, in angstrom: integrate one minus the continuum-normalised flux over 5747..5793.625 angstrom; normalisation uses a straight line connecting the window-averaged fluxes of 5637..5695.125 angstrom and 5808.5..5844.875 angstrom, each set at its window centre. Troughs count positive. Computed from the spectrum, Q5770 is 1.6 angstrom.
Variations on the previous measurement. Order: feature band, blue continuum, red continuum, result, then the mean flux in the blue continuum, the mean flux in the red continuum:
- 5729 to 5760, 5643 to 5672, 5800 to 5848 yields 1.06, 13.4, 10.5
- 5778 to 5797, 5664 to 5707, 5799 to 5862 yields 0.56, 13.1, 10.6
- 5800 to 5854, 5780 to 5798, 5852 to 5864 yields 2.28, 11.2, 10.8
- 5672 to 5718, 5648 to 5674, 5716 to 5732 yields -0.45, 13.6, 11.6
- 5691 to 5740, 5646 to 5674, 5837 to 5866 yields 3.20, 13.7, 10.6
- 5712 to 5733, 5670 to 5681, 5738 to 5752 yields 1.04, 13.5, 11.3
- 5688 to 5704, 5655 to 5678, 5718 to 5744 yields 0.24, 13.8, 11.8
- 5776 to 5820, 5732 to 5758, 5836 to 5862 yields 1.28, 11.5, 10.6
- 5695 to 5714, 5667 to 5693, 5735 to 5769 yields 0.43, 13.1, 11.4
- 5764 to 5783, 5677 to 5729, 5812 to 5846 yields 1.68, 12.3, 10.2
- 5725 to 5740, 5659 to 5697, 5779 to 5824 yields 0.97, 13.4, 10.8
